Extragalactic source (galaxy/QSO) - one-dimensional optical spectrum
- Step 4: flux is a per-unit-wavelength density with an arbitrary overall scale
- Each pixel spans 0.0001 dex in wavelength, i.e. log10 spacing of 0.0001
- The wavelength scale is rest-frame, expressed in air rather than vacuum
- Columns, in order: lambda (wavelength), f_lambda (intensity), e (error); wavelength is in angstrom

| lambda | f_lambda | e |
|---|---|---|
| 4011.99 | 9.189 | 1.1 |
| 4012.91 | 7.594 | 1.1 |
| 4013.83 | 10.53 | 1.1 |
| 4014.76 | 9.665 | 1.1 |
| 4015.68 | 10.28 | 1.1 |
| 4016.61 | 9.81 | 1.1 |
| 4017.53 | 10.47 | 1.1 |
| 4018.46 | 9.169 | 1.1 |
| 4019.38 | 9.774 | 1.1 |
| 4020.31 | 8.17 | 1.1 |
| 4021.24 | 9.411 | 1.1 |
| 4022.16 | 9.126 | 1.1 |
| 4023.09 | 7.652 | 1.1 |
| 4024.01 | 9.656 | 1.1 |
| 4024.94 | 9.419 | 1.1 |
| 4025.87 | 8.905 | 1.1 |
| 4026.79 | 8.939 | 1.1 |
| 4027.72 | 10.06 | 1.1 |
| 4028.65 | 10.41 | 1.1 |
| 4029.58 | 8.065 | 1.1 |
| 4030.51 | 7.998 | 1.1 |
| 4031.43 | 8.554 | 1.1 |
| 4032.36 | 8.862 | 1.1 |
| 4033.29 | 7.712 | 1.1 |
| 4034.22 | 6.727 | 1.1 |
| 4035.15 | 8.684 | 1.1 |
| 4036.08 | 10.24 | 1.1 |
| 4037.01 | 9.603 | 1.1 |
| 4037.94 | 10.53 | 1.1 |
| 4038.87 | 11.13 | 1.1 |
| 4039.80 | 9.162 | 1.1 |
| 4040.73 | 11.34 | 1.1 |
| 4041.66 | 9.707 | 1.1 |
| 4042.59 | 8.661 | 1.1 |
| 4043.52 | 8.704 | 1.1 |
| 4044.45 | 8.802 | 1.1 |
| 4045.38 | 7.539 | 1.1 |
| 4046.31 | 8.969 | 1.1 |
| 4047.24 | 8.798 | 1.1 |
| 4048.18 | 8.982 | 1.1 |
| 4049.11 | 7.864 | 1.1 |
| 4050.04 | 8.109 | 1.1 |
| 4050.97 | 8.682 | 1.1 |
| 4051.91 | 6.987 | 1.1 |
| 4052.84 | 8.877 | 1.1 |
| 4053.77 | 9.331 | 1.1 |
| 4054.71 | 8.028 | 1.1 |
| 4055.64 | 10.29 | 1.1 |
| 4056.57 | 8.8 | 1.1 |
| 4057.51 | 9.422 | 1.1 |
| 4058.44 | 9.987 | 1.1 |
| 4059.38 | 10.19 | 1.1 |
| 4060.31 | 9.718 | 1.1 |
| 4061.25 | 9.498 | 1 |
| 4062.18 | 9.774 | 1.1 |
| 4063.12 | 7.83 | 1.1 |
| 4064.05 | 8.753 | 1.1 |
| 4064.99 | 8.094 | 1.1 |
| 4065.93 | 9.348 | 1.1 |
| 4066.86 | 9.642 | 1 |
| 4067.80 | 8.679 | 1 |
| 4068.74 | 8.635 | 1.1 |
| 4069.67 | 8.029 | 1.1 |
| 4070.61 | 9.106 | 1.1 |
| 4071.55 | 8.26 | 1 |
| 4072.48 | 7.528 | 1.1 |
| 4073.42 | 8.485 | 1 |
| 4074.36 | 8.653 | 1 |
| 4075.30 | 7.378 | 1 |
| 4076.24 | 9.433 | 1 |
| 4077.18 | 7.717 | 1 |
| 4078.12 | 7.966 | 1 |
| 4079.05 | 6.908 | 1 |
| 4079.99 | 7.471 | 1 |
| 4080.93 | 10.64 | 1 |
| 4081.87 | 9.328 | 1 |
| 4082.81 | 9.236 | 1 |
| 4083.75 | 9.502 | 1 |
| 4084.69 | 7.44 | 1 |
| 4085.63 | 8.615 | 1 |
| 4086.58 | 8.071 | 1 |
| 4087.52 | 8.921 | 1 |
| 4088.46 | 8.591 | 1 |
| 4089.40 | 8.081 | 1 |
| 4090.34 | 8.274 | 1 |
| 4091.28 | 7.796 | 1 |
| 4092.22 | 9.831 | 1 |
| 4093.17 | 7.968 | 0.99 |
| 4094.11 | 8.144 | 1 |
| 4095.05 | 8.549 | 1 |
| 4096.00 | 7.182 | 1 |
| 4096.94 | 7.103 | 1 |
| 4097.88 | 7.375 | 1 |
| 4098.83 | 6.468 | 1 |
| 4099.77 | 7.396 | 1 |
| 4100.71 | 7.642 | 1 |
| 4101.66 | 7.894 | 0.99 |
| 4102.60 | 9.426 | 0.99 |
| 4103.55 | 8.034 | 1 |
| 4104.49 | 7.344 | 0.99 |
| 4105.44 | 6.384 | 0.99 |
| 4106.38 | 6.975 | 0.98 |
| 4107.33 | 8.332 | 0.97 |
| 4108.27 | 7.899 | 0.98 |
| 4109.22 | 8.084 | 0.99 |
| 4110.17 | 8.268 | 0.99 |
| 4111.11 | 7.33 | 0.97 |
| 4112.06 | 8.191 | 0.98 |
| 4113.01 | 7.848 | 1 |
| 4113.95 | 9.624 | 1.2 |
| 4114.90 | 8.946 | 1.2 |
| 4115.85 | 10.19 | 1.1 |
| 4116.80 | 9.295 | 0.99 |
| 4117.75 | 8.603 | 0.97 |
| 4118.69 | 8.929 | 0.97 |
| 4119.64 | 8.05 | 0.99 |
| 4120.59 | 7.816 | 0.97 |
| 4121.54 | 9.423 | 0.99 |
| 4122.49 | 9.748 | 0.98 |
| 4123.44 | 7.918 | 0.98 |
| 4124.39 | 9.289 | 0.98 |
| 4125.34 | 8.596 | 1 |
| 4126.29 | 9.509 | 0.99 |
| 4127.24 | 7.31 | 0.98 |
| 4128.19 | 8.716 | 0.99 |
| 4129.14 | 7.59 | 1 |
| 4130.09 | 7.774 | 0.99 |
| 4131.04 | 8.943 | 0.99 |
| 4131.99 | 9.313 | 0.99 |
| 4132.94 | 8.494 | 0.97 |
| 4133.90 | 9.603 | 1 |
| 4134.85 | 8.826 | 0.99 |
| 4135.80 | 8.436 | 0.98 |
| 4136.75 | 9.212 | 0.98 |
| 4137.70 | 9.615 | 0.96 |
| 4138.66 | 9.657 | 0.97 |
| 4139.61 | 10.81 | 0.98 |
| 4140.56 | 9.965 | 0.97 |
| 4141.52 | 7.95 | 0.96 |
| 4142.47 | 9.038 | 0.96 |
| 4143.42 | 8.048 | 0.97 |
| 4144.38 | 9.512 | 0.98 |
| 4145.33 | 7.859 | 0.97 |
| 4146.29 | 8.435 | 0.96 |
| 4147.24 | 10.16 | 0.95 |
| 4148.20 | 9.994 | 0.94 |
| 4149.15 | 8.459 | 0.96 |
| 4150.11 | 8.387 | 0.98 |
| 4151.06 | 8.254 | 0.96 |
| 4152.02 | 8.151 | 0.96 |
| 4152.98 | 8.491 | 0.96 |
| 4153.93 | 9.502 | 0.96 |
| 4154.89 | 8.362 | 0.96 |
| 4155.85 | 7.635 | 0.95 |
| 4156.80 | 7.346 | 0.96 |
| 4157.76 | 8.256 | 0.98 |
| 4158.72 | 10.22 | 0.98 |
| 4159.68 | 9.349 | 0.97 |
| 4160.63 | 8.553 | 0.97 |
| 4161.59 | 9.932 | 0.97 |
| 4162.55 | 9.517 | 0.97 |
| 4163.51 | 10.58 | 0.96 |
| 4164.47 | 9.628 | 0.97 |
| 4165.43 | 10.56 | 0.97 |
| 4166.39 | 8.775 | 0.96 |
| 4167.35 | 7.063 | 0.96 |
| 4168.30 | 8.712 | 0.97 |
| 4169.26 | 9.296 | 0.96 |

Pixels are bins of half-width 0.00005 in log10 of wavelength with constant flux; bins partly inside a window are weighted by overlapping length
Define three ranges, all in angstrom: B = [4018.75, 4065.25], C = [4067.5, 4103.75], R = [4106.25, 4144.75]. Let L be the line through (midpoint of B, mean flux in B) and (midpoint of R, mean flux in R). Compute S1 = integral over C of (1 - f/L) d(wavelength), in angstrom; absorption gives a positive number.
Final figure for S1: 2.54 angstrom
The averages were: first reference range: 9.02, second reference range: 8.74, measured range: 8.25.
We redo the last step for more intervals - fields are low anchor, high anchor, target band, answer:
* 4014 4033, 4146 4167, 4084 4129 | 4.20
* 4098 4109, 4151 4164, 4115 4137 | -1.68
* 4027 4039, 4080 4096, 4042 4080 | 0.76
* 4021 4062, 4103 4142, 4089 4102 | 1.37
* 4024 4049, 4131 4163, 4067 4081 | 1.16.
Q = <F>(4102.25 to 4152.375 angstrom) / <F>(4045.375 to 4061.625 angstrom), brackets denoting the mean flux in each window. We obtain 1.0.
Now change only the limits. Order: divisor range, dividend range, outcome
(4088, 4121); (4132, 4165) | 1.11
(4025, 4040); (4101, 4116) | 0.89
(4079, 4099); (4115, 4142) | 1.07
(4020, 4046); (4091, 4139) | 0.92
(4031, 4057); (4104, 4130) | 0.94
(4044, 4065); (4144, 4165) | 1.01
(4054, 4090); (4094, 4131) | 0.94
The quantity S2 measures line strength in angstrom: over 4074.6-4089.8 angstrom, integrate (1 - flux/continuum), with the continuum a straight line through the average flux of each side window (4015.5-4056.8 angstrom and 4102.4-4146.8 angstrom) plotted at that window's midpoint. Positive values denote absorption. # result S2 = 0.6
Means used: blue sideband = 9.04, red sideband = 8.62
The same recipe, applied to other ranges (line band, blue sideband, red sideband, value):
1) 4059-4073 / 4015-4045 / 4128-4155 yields 0.4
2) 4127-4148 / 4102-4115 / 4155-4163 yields -1.0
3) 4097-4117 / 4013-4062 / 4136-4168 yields 2.3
